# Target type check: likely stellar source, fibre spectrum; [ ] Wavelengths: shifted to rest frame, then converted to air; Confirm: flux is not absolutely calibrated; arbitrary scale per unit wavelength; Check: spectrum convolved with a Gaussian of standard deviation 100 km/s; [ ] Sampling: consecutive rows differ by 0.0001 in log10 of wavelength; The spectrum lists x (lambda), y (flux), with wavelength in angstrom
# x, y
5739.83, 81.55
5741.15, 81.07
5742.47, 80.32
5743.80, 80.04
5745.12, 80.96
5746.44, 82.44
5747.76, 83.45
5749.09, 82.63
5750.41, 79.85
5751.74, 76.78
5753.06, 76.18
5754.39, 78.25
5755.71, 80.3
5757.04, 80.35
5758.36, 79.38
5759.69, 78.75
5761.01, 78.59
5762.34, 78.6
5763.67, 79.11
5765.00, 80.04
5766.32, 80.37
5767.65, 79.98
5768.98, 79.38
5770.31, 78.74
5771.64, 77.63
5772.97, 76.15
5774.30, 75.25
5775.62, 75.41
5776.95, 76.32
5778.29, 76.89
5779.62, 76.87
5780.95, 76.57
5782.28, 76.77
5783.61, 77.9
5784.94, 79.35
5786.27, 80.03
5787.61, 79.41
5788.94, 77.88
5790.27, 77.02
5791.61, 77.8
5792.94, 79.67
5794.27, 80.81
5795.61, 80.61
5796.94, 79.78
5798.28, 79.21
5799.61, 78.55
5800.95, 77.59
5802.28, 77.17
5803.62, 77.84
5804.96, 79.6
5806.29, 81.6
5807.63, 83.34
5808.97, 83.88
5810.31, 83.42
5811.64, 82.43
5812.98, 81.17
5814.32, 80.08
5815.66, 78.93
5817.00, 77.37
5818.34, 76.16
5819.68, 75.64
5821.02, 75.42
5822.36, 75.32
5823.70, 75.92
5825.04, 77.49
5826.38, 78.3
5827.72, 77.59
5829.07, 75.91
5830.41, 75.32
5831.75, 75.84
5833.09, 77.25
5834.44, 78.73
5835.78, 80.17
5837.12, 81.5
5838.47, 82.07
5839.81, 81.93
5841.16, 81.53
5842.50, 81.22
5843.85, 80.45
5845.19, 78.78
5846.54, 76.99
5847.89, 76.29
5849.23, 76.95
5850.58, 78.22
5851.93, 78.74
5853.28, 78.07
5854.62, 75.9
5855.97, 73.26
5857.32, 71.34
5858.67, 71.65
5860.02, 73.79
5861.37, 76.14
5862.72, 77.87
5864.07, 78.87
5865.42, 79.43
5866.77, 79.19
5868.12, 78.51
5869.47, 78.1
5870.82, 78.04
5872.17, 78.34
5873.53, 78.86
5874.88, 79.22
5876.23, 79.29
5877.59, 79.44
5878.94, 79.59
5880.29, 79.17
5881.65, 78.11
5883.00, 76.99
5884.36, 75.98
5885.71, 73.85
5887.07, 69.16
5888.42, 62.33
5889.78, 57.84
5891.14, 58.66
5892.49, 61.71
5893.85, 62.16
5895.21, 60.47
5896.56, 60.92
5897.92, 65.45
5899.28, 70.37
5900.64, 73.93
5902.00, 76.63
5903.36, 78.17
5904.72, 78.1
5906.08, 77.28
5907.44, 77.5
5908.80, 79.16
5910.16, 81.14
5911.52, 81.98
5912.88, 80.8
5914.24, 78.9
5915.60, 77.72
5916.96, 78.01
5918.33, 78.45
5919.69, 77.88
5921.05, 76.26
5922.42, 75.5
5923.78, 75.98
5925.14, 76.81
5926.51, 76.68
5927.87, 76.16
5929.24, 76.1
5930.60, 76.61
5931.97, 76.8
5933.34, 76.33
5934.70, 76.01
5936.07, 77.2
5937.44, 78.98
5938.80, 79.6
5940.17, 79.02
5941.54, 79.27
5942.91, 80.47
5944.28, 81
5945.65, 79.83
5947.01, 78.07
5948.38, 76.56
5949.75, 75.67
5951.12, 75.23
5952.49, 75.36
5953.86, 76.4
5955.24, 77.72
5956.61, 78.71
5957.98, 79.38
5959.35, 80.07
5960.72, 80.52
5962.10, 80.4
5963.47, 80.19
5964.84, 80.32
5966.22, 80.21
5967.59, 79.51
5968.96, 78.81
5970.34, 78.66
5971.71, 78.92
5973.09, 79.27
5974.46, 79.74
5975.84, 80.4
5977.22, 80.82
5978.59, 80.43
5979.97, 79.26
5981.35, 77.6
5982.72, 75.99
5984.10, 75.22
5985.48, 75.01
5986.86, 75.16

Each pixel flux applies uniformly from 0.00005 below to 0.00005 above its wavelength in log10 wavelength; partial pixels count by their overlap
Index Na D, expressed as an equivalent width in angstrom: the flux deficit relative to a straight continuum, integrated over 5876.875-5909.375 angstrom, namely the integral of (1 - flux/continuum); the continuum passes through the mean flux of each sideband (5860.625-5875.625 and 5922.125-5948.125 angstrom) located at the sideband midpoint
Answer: 2.8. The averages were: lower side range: 78.4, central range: 71.3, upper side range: 77.7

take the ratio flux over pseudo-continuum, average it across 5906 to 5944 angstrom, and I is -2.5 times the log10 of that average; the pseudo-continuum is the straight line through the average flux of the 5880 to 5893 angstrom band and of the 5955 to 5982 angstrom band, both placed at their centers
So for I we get -0.06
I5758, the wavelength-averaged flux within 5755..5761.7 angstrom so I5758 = 79.5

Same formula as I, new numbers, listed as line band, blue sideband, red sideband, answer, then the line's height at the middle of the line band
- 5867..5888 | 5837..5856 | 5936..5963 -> 0.02 mag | 78.8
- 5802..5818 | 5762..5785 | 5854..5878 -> -0.04 mag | 77.5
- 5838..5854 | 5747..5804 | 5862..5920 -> -0.04 mag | 76.2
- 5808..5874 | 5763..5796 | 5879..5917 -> -0.04 mag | 75.3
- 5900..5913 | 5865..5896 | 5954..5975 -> -0.05 mag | 75.1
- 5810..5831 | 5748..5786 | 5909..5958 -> 0.01 mag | 78.2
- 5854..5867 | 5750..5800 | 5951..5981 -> 0.04 mag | 78.7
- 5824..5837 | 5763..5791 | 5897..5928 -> 0.00 mag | 77.5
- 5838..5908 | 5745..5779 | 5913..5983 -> 0.05 mag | 78.5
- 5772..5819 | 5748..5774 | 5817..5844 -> 0.00 mag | 78.6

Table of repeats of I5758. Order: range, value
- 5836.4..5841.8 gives 81.7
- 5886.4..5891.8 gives 62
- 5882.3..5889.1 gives 71.7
